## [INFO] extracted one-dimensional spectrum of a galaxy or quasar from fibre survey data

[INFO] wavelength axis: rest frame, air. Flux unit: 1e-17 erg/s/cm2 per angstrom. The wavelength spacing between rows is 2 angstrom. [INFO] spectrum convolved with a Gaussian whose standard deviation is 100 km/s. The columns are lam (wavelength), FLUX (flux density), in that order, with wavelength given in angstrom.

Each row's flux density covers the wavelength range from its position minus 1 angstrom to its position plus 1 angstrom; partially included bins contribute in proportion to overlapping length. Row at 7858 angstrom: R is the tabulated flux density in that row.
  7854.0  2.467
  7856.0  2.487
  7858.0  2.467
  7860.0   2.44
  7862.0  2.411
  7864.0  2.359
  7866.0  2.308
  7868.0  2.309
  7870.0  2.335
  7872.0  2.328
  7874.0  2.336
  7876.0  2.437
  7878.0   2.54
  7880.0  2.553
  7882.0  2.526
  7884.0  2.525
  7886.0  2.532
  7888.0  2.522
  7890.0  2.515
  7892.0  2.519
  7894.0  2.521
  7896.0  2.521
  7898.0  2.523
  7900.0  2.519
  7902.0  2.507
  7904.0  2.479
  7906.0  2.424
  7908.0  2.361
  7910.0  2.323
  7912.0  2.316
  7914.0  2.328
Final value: 2.467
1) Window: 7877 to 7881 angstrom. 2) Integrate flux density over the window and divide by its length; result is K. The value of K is 2.55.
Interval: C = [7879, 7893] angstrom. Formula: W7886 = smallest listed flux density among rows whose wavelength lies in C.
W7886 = 2.515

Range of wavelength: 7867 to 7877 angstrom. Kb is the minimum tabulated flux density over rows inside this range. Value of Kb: 2.309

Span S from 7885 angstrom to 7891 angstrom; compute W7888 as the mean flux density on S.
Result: 2.52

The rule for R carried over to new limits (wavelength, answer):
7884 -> 2.525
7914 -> 2.328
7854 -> 2.467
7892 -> 2.519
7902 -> 2.507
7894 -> 2.521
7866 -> 2.308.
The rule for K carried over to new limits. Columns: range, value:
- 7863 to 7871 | 2.33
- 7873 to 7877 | 2.39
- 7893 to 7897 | 2.52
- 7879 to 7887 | 2.53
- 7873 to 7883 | 2.48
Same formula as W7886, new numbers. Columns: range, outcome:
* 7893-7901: 2.519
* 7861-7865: 2.359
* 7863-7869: 2.308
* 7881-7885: 2.525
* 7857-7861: 2.44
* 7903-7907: 2.424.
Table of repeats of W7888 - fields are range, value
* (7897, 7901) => 2.52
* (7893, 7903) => 2.52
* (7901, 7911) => 2.42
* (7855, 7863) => 2.45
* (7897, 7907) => 2.49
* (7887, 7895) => 2.52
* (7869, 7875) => 2.33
